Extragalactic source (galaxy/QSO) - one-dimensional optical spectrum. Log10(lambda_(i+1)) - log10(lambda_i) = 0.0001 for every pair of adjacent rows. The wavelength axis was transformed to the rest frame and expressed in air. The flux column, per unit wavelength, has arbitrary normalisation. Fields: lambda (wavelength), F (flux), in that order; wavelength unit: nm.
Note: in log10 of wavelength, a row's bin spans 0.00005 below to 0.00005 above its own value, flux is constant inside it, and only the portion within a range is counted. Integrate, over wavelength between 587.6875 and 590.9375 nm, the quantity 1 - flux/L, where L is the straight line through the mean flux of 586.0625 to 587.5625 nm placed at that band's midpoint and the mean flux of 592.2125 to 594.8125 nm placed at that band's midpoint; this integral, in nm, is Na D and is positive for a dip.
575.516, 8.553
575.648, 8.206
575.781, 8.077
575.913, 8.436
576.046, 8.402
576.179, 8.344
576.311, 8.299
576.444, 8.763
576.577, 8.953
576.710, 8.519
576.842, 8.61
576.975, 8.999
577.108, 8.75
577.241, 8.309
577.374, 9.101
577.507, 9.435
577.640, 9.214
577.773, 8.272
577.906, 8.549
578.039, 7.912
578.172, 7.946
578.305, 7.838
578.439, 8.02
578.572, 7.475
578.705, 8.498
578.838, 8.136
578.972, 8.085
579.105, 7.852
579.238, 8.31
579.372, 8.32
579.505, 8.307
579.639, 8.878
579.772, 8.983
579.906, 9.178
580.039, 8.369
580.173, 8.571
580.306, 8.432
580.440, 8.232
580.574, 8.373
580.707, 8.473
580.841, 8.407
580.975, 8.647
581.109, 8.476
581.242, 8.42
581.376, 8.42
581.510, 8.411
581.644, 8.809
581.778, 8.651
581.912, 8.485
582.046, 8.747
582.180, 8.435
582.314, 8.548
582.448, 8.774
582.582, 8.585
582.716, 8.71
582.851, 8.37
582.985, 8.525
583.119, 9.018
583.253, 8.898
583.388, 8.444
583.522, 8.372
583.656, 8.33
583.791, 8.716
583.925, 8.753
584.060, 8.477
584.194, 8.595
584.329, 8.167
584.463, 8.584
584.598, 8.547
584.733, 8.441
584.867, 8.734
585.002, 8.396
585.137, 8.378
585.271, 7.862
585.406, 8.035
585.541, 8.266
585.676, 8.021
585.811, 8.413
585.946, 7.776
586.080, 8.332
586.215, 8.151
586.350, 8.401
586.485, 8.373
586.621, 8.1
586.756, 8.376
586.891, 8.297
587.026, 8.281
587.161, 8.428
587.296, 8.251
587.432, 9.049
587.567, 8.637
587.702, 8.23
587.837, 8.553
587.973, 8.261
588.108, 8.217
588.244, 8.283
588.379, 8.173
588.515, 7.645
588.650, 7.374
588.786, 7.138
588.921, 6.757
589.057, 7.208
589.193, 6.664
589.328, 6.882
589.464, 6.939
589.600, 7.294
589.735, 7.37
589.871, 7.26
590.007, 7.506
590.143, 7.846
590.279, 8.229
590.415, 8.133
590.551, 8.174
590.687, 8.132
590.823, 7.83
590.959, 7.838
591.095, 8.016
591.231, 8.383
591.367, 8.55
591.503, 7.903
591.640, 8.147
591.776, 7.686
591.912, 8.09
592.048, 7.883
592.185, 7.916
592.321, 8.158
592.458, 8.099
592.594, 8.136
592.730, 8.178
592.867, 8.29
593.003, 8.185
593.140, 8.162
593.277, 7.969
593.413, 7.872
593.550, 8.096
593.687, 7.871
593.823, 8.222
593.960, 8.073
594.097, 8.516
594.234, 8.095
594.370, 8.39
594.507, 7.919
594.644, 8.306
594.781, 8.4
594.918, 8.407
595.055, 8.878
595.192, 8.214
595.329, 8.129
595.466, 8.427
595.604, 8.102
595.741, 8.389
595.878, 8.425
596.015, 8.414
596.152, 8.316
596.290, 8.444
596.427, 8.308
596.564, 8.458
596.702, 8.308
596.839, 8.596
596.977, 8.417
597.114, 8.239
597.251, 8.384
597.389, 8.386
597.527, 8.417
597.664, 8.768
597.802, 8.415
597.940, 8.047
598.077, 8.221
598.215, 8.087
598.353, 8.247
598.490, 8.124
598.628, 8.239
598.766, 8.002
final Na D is 0.25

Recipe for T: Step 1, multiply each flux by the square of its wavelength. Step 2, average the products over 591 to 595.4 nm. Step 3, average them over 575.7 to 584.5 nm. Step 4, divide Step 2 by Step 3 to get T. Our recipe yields 1.0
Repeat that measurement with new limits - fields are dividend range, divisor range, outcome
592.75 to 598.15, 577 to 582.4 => 1.03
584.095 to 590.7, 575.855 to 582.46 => 0.97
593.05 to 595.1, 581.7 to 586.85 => 1.00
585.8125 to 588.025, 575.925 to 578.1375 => 1.00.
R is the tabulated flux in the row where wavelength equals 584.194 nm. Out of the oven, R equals 8.595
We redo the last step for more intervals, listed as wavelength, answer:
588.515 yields 7.645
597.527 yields 8.417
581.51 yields 8.411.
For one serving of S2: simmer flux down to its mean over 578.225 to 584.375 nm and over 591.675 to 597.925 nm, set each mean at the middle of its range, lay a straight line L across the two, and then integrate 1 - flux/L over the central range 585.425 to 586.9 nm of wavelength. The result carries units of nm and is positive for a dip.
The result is 0.030 nm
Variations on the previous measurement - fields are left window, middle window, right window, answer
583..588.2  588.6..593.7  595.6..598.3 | 0.36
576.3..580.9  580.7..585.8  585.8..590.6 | -0.19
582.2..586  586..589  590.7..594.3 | 0.06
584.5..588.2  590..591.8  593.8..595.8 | 0.06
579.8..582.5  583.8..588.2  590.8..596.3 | 0.02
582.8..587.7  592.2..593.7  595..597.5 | 0.05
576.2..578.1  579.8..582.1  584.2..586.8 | -0.01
